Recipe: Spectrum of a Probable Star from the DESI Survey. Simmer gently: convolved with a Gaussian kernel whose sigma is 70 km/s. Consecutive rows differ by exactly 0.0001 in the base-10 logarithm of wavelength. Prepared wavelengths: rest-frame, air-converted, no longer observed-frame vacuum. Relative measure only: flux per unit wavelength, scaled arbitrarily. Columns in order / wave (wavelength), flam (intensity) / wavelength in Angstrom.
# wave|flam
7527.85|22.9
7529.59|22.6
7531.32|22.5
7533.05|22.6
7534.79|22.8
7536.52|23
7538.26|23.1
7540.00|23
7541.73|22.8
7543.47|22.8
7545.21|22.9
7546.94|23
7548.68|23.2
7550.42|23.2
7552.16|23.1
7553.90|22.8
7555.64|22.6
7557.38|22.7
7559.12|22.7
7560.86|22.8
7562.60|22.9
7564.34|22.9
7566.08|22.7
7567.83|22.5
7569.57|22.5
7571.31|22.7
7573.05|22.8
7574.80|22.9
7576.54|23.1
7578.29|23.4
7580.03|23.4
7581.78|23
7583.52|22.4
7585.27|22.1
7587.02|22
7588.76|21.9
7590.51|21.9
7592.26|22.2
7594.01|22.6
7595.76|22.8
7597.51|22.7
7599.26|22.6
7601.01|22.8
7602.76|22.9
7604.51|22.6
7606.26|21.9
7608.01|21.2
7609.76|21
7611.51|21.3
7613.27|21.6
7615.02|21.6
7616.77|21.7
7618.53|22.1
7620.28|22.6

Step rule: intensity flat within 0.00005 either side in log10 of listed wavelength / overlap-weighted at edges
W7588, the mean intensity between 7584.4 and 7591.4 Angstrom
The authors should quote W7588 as 22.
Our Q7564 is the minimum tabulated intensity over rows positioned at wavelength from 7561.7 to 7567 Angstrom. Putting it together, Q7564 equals 22.7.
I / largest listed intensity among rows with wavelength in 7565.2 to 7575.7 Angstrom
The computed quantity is 22.9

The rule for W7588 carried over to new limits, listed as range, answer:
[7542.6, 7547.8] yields 22.9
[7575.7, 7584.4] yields 23.1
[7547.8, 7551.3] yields 23.2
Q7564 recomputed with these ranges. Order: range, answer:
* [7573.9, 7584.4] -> 22.4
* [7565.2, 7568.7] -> 22.5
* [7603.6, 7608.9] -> 21.2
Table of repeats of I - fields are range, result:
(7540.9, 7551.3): 23.2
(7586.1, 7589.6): 22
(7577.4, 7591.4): 23.4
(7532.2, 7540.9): 23.1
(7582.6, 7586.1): 22.4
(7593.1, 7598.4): 22.8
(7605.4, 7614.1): 21.9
